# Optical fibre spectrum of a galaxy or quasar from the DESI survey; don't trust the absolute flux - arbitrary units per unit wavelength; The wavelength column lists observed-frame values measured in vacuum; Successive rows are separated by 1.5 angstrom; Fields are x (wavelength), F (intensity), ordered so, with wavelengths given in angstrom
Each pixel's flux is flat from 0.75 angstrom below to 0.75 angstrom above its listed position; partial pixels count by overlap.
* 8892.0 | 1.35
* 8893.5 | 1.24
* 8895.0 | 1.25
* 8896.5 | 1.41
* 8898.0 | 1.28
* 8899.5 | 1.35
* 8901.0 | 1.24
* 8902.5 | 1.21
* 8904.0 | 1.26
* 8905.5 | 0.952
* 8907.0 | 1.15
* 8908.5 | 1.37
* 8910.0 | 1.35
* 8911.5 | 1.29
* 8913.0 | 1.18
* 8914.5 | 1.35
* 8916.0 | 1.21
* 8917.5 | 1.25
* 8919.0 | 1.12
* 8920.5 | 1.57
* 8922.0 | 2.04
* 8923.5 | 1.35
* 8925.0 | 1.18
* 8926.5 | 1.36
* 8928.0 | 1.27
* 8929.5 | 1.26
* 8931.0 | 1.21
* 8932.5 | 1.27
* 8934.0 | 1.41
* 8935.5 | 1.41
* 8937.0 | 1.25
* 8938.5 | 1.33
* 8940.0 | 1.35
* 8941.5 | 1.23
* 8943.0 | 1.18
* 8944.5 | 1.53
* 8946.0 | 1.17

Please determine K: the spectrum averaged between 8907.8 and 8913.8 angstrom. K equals 1.3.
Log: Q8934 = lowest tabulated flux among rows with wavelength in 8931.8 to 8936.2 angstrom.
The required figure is 1.27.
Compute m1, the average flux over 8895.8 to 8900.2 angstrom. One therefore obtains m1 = 1.35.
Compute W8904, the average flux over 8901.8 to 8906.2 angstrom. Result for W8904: 1.14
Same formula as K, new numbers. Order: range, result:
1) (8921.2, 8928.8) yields 1.44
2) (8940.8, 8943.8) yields 1.21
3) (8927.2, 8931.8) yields 1.25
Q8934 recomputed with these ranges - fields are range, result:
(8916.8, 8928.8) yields 1.12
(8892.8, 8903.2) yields 1.21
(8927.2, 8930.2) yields 1.26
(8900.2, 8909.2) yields 0.952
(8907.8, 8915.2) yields 1.18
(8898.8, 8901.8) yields 1.24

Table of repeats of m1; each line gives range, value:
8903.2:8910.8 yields 1.22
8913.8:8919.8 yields 1.23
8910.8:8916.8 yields 1.26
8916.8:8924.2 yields 1.47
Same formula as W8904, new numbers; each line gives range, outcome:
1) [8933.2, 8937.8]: 1.36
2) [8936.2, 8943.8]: 1.27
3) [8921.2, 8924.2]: 1.7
